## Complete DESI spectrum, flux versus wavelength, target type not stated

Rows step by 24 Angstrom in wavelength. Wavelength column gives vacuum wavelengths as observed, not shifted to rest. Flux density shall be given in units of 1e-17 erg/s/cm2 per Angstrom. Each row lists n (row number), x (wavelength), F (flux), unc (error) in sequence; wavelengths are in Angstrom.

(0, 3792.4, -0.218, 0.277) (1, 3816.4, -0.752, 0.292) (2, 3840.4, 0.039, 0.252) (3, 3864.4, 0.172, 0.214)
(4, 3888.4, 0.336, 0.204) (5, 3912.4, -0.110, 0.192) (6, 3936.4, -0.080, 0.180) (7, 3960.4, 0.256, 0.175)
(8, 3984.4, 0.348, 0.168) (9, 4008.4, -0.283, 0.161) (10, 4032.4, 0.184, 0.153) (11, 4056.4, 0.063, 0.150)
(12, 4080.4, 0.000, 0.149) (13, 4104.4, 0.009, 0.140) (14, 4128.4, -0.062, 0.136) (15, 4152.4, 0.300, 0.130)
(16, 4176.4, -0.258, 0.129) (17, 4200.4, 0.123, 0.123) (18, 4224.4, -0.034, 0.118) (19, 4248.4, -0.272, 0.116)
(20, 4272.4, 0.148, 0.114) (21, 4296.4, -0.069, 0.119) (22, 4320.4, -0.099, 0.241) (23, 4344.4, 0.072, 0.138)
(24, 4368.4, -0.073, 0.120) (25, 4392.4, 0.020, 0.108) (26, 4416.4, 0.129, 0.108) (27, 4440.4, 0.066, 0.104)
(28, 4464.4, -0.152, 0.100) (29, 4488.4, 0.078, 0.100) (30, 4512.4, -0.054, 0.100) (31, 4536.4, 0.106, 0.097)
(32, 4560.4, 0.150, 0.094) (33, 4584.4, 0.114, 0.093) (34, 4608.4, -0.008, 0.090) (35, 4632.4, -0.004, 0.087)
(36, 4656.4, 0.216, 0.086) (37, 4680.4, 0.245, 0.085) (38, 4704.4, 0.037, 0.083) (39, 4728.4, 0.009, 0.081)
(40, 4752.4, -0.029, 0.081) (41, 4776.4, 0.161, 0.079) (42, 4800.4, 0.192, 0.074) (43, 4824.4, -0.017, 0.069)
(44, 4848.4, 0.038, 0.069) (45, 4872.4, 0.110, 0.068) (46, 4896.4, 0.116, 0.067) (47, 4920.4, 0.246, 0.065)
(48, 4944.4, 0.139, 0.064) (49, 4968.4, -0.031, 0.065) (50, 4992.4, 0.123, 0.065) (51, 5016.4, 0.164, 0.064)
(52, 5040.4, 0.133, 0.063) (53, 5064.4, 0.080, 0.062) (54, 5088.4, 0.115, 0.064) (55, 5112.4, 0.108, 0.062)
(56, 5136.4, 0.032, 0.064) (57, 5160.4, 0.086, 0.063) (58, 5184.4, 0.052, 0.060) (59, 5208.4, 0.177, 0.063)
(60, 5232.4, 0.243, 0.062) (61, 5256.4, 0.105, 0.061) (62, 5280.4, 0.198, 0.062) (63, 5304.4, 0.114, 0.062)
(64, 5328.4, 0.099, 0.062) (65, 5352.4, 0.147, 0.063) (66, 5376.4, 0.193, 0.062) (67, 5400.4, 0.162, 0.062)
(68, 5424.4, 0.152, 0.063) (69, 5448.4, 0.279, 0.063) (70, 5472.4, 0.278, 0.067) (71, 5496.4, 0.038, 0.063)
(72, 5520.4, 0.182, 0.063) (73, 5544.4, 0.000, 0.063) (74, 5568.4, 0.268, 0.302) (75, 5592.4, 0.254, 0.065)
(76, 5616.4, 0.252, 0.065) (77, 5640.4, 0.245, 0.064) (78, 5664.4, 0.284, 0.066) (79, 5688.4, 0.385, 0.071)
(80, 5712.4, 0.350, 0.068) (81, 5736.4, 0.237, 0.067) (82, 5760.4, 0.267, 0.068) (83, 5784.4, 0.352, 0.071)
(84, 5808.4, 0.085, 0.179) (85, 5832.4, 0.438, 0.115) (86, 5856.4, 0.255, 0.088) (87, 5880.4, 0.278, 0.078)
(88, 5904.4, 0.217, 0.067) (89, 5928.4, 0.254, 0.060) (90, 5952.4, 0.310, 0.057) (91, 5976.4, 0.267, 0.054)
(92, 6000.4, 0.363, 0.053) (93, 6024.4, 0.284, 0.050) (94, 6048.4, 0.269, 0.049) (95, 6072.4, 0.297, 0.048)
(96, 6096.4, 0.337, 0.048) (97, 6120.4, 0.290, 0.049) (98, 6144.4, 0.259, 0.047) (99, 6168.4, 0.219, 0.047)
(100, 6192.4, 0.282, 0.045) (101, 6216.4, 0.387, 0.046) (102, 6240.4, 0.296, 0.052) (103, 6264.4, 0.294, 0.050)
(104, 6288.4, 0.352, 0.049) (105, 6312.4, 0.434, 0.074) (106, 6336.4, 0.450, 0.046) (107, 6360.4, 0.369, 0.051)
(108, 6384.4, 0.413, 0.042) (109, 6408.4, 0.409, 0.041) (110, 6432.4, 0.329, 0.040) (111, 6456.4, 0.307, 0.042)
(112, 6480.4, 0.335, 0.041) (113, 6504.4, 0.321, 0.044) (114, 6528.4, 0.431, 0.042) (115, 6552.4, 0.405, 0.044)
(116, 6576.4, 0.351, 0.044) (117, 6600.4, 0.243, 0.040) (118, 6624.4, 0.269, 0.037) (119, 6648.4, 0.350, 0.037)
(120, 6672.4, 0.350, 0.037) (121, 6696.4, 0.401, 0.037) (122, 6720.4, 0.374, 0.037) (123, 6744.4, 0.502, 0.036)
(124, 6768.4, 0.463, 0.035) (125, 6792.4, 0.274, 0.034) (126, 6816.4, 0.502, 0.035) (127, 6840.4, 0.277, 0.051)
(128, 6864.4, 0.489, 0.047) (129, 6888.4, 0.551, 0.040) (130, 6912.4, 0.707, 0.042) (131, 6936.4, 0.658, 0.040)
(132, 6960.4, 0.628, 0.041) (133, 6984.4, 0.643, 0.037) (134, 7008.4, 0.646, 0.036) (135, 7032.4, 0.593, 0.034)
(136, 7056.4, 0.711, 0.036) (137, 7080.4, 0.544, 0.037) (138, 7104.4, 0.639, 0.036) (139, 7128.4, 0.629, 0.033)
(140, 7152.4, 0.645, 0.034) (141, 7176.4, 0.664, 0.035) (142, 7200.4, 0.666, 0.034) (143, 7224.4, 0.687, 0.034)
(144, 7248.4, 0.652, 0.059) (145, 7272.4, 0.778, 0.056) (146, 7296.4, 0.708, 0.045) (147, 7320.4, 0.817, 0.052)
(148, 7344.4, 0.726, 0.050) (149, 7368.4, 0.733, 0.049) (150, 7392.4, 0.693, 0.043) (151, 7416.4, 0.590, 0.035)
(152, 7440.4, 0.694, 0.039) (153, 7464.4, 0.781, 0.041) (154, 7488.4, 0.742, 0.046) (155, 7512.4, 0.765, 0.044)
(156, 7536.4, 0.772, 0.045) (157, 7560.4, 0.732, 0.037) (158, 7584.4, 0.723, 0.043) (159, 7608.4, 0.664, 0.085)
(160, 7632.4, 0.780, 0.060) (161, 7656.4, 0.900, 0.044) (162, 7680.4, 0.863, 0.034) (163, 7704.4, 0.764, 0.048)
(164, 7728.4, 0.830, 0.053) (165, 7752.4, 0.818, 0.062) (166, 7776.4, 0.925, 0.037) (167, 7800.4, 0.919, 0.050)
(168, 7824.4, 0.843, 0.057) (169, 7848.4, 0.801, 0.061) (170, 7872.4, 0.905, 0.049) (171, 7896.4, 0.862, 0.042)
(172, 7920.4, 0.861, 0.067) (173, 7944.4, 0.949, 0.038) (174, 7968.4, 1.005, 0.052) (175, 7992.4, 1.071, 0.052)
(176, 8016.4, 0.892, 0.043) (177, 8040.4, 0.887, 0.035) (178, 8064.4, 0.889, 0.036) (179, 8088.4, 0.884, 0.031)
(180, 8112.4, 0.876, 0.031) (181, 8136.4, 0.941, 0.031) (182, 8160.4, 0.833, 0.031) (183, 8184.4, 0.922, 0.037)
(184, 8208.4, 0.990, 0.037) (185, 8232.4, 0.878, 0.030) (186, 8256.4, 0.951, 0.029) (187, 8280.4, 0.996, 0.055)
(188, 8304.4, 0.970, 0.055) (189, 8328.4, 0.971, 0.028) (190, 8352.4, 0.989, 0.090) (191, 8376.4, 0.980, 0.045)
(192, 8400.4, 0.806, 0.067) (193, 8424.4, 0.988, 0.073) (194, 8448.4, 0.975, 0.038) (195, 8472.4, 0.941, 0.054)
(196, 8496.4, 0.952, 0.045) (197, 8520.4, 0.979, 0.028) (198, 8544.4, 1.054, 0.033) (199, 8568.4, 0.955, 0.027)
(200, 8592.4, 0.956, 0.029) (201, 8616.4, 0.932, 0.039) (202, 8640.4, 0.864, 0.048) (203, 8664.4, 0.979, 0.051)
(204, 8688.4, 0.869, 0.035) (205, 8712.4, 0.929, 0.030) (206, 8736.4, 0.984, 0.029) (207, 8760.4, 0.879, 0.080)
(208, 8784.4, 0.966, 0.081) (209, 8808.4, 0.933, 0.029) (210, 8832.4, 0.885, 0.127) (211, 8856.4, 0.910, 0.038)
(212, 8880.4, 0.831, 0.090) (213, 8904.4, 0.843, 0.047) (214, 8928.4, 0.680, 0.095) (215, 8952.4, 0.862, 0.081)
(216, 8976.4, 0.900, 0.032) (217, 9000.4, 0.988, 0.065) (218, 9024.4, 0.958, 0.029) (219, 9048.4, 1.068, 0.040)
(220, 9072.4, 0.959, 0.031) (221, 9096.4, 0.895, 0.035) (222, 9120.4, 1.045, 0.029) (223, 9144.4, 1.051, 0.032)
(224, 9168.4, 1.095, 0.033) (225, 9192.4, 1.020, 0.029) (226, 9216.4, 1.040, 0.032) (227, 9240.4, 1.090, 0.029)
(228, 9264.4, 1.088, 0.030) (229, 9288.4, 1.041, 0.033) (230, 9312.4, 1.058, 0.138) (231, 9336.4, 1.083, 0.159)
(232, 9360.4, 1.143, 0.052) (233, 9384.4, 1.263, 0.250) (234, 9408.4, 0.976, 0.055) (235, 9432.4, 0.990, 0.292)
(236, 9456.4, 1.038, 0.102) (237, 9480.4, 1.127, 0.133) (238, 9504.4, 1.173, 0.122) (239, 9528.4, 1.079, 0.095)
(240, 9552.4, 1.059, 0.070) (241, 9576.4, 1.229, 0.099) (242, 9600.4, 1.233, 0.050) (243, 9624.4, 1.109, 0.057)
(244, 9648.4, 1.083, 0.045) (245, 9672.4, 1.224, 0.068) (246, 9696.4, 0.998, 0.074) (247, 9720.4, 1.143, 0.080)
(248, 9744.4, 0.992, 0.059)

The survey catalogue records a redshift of 0.73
